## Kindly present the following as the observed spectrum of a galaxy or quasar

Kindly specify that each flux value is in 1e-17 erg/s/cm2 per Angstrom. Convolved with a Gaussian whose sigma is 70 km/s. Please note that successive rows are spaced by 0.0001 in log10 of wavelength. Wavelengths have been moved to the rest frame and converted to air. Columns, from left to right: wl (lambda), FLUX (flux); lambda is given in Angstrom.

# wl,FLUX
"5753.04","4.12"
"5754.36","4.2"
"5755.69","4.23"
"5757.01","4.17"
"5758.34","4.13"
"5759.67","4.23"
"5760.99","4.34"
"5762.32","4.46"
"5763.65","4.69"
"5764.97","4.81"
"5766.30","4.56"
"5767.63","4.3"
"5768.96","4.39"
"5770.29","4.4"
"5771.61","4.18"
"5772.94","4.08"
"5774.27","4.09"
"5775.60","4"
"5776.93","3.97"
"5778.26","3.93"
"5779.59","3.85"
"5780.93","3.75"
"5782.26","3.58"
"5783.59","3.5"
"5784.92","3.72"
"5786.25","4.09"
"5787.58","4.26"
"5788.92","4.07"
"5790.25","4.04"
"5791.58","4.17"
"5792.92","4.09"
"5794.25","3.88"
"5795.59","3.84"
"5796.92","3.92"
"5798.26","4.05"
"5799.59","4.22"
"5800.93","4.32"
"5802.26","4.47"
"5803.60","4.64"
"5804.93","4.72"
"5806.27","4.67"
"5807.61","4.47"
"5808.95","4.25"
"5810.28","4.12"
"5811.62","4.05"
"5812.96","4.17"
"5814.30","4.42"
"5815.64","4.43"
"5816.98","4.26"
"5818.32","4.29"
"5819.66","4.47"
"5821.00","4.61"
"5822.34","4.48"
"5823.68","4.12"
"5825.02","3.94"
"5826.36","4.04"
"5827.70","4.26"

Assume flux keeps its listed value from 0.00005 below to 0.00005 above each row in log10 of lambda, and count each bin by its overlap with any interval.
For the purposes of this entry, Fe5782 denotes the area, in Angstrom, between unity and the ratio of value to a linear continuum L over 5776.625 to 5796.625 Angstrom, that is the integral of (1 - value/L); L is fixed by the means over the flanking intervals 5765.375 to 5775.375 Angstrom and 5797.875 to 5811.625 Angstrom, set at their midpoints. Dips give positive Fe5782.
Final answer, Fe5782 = 1.9 Angstrom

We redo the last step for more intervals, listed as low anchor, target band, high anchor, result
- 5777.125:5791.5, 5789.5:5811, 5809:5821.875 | -0.7 Angstrom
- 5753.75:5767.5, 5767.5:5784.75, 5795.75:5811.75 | 1.5 Angstrom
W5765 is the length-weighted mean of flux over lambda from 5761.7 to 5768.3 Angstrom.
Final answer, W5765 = 4.56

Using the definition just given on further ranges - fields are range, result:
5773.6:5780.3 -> 3.96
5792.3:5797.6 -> 3.93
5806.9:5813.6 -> 4.21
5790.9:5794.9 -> 4.05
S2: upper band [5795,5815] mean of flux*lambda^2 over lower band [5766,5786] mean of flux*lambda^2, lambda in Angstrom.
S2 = 1.1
